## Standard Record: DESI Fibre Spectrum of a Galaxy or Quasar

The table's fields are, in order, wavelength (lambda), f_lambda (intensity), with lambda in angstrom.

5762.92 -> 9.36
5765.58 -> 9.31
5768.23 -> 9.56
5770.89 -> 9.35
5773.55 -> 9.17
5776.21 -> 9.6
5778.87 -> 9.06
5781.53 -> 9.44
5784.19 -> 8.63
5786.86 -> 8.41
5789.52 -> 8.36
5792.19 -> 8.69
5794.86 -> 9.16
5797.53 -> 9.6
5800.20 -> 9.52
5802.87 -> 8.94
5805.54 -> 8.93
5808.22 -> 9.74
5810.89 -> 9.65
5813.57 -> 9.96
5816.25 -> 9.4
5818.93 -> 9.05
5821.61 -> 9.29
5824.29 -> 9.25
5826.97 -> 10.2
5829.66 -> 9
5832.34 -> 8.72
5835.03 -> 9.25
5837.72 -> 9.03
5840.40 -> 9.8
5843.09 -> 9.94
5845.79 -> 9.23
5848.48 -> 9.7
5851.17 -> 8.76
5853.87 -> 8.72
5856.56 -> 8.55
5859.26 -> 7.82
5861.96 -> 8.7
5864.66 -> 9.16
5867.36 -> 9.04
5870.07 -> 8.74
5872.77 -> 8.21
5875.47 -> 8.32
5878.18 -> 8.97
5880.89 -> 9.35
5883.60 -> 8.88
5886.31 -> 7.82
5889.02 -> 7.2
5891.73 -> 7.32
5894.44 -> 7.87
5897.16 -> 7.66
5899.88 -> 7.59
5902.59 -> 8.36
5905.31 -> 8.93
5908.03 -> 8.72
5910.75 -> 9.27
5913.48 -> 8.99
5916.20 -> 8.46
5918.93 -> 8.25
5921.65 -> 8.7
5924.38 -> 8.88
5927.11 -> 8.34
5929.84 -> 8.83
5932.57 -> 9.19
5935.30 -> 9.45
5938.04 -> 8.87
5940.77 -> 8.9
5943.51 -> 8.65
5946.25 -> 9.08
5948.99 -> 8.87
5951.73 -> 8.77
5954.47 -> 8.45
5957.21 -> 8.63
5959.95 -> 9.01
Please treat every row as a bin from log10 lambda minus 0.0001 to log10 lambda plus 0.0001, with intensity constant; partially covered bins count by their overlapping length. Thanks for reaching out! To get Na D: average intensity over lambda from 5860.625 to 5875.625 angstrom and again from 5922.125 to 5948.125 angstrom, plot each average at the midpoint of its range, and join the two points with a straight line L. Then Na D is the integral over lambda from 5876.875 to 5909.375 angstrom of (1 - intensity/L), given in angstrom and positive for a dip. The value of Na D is 2.11 angstrom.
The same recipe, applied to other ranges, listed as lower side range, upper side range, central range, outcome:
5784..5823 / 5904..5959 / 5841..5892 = 1.7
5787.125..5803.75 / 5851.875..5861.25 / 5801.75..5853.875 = -3.9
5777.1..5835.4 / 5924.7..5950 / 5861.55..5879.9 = 0.6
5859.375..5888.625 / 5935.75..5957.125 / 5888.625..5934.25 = 1.6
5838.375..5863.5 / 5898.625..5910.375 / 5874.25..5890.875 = 0.6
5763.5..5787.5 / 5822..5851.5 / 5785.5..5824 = 0.4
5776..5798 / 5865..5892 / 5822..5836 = -0.9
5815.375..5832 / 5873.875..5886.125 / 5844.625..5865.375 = 0.5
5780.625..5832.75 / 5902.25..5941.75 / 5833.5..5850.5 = -0.7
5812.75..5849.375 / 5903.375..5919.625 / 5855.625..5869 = 0.7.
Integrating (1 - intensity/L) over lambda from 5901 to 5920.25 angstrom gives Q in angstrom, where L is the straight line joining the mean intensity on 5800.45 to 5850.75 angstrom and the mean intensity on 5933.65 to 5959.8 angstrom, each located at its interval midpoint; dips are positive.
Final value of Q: 0.7 angstrom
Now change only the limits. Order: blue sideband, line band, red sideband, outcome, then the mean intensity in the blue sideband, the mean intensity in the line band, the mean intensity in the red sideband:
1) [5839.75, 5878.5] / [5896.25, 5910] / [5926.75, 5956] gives 0.9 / 8.89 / 8.32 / 8.87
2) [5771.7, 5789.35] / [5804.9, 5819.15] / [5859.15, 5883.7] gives -0.9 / 9.02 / 9.51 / 8.75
